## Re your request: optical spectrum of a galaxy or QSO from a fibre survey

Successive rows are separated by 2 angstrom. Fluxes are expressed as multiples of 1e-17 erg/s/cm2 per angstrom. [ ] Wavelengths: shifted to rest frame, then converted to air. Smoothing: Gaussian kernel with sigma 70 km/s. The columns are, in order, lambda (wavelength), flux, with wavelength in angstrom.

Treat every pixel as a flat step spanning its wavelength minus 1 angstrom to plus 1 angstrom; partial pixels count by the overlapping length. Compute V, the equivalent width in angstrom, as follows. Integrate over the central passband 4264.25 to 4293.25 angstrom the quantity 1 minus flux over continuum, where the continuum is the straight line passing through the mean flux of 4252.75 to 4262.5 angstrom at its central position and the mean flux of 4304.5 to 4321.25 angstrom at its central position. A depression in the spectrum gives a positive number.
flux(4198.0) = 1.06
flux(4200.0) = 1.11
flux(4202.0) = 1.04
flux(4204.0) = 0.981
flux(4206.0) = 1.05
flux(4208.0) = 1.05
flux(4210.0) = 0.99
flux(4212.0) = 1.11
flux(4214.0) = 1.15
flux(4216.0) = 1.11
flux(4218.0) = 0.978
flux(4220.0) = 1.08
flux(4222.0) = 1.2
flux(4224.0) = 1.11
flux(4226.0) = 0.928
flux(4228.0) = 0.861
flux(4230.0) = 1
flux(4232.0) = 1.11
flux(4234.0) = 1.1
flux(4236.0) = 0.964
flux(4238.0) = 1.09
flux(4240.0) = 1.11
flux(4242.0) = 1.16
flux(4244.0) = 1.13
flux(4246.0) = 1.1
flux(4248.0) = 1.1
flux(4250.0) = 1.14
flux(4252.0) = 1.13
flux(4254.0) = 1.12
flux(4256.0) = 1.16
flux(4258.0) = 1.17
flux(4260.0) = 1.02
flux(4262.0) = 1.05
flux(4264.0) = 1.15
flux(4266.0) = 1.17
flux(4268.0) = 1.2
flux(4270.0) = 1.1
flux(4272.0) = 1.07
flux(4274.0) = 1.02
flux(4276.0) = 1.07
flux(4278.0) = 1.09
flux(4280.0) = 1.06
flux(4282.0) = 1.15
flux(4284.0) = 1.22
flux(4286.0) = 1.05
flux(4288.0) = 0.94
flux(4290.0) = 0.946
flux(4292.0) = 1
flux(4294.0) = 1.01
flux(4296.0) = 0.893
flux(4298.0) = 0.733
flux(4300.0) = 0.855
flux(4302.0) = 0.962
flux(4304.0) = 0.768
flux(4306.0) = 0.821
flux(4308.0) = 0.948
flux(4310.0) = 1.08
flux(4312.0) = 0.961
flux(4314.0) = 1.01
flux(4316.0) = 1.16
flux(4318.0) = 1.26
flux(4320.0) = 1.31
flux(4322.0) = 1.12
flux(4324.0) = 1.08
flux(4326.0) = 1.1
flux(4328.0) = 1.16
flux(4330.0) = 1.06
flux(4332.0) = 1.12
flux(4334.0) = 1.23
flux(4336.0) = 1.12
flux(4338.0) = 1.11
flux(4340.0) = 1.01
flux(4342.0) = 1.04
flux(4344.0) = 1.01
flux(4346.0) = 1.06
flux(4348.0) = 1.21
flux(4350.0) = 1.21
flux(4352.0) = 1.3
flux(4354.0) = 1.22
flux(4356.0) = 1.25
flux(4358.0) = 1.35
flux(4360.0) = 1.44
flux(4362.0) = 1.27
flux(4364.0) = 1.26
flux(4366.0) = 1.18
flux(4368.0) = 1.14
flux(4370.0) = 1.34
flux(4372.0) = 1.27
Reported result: 0.3 angstrom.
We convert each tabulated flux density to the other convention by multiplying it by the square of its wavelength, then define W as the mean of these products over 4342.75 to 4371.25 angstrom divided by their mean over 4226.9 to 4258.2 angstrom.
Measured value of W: 1.19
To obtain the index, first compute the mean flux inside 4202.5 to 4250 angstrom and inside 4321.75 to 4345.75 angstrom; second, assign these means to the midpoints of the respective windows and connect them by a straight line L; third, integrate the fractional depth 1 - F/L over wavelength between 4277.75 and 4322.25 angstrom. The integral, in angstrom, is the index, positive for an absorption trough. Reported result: 3.0 angstrom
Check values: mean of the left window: 1.06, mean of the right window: 1.09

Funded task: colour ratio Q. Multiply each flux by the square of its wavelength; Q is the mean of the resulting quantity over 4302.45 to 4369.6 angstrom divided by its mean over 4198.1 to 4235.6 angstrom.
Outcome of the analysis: 1.14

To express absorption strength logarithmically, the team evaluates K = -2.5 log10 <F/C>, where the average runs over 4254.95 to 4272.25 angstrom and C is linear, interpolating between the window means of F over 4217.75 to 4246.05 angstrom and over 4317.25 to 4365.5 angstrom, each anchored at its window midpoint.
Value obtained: -0.03 mag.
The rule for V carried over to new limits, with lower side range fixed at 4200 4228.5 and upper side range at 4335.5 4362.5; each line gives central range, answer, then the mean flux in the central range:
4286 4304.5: 3.6 angstrom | 0.912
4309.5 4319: 0.5 angstrom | 1.09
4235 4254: -0.4 angstrom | 1.1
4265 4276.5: 0.0 angstrom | 1.11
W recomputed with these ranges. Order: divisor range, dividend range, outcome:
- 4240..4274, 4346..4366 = 1.18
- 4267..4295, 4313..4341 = 1.08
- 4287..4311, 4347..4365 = 1.44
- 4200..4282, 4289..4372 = 1.06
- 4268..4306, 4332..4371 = 1.24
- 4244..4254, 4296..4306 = 0.76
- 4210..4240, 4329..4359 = 1.15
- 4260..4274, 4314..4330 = 1.07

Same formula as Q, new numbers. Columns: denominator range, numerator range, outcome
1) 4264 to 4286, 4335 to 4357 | 1.06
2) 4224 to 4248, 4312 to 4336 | 1.12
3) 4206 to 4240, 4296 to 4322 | 0.98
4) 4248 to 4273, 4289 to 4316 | 0.85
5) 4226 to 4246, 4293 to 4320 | 0.95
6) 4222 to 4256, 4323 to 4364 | 1.14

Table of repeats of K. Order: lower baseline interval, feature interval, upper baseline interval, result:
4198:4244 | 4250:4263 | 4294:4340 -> -0.06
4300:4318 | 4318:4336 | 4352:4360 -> -0.05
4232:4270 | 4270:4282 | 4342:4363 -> 0.07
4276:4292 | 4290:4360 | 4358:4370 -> 0.09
